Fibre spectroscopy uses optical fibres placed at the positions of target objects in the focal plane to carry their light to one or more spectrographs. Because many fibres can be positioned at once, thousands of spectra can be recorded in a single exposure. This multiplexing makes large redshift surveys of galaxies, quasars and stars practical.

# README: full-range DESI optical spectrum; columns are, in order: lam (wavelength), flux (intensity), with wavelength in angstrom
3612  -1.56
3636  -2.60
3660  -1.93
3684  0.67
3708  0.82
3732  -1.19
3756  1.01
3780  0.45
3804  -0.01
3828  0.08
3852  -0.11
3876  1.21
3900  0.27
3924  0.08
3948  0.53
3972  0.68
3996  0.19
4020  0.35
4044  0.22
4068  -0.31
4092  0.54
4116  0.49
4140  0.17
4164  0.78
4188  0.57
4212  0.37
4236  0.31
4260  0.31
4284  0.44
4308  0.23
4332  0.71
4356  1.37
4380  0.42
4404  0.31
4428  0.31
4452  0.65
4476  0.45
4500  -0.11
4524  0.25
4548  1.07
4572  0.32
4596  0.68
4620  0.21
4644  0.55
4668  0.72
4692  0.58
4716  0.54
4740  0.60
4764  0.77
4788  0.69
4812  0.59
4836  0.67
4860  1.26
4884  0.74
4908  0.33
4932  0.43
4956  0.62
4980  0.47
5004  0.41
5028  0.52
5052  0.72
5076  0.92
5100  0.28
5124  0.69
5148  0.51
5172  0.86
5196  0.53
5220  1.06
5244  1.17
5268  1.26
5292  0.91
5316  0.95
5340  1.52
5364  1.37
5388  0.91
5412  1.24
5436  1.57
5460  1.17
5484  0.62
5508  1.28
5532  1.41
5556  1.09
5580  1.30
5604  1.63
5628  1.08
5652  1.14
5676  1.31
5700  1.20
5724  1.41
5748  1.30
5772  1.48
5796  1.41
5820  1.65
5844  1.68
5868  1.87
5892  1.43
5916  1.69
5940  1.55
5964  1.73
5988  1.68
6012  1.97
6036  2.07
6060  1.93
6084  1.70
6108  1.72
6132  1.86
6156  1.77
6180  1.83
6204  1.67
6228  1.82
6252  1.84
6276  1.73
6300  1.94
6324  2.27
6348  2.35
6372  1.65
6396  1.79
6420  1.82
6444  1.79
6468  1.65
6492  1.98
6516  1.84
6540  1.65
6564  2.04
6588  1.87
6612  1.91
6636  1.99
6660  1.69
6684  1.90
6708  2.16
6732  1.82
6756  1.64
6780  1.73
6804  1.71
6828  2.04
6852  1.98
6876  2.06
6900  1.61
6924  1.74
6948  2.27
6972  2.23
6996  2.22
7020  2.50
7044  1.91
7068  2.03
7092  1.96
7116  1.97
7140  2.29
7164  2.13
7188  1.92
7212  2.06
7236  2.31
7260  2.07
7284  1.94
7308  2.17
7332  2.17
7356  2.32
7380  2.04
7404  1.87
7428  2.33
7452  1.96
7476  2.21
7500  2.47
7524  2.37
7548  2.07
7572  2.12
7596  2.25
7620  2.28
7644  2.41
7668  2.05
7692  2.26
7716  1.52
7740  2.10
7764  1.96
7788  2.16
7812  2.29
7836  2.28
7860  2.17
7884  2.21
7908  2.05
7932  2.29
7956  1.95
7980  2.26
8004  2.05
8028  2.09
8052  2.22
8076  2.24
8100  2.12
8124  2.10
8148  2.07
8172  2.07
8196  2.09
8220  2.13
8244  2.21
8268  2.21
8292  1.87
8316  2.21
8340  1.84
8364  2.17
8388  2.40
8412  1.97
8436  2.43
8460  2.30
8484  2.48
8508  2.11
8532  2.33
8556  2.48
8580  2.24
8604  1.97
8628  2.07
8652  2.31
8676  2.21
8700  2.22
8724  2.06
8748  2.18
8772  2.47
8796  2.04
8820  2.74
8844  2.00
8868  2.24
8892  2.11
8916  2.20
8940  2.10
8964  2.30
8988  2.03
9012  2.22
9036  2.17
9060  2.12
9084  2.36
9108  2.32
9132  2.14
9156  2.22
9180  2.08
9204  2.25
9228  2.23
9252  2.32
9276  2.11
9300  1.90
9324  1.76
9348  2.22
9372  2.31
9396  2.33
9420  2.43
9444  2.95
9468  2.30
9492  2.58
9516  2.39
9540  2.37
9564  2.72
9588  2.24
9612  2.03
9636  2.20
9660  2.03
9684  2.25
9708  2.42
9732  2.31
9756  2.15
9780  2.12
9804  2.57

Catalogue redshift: 0.311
